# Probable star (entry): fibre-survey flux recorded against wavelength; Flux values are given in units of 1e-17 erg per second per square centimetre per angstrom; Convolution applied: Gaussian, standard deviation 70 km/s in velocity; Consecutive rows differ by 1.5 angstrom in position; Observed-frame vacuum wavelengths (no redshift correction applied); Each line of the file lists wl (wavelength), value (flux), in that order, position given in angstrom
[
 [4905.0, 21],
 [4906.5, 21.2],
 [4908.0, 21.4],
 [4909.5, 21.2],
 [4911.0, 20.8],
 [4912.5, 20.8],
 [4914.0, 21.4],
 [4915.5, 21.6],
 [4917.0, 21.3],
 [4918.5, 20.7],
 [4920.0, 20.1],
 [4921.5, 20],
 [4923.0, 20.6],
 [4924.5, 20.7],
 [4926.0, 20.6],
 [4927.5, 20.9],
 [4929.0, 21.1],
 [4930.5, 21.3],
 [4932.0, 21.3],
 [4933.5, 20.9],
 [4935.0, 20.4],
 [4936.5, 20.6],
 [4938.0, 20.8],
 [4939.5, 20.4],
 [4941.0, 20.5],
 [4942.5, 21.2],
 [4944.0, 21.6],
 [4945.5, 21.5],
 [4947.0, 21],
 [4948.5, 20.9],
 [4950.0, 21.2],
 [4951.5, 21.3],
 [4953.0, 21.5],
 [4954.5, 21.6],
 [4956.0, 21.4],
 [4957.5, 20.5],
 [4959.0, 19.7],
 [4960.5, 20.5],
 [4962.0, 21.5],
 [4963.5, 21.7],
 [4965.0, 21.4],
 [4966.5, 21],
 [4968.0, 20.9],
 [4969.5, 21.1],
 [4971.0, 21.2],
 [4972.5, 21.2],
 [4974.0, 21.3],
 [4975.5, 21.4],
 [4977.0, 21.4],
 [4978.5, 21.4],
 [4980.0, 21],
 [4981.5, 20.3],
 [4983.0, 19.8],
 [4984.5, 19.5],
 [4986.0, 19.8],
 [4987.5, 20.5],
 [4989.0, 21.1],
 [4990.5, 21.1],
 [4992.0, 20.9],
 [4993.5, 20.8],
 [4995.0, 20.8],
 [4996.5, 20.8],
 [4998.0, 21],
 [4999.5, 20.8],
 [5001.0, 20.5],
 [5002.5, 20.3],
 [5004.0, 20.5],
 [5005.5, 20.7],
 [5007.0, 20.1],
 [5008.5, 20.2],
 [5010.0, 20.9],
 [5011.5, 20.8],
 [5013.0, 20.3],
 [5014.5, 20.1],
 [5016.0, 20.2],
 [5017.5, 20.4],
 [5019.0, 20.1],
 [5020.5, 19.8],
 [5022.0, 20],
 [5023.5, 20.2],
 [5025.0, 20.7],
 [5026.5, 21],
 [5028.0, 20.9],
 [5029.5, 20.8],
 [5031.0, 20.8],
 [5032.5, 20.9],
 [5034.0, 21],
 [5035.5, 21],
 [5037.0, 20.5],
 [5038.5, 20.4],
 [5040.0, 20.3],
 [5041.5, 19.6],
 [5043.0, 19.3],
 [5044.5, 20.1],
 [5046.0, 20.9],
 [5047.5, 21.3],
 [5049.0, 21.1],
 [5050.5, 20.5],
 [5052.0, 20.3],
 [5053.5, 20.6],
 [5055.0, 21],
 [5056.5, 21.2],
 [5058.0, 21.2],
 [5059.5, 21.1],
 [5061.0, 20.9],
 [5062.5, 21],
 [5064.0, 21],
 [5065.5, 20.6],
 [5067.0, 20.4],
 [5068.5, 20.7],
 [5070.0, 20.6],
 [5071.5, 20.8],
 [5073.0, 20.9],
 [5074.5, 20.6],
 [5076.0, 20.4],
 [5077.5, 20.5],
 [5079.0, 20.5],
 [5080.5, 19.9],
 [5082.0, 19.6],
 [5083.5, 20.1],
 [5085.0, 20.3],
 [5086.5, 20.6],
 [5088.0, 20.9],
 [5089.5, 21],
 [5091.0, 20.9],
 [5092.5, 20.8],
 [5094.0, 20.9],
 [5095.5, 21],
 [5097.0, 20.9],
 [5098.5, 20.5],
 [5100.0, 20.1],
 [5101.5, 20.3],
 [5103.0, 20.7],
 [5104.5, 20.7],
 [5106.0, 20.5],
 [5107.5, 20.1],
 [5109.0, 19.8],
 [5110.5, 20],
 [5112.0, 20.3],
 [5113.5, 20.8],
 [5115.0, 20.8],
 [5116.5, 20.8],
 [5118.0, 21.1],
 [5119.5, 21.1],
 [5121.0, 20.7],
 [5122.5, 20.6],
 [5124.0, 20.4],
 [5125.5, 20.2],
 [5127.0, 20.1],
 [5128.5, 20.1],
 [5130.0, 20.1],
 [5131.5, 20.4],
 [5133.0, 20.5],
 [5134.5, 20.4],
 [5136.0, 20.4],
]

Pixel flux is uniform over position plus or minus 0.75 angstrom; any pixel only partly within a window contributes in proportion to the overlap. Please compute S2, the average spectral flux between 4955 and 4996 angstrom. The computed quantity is 20.9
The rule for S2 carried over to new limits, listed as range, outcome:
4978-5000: 20.6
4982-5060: 20.5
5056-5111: 20.6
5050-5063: 20.9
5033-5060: 20.6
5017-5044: 20.4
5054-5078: 20.8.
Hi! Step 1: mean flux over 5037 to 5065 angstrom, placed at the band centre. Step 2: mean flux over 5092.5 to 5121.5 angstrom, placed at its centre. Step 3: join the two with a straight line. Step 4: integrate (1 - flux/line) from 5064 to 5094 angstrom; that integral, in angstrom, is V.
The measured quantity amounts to 0.1 angstrom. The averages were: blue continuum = 20.7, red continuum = 20.6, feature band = 20.6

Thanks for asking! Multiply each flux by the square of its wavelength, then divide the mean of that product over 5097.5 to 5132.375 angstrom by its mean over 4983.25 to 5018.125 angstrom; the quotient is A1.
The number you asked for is 1.0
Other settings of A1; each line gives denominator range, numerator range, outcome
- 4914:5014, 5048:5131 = 1.04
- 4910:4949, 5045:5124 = 1.05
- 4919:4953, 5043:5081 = 1.04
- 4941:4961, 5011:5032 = 1.00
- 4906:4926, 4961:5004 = 1.03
